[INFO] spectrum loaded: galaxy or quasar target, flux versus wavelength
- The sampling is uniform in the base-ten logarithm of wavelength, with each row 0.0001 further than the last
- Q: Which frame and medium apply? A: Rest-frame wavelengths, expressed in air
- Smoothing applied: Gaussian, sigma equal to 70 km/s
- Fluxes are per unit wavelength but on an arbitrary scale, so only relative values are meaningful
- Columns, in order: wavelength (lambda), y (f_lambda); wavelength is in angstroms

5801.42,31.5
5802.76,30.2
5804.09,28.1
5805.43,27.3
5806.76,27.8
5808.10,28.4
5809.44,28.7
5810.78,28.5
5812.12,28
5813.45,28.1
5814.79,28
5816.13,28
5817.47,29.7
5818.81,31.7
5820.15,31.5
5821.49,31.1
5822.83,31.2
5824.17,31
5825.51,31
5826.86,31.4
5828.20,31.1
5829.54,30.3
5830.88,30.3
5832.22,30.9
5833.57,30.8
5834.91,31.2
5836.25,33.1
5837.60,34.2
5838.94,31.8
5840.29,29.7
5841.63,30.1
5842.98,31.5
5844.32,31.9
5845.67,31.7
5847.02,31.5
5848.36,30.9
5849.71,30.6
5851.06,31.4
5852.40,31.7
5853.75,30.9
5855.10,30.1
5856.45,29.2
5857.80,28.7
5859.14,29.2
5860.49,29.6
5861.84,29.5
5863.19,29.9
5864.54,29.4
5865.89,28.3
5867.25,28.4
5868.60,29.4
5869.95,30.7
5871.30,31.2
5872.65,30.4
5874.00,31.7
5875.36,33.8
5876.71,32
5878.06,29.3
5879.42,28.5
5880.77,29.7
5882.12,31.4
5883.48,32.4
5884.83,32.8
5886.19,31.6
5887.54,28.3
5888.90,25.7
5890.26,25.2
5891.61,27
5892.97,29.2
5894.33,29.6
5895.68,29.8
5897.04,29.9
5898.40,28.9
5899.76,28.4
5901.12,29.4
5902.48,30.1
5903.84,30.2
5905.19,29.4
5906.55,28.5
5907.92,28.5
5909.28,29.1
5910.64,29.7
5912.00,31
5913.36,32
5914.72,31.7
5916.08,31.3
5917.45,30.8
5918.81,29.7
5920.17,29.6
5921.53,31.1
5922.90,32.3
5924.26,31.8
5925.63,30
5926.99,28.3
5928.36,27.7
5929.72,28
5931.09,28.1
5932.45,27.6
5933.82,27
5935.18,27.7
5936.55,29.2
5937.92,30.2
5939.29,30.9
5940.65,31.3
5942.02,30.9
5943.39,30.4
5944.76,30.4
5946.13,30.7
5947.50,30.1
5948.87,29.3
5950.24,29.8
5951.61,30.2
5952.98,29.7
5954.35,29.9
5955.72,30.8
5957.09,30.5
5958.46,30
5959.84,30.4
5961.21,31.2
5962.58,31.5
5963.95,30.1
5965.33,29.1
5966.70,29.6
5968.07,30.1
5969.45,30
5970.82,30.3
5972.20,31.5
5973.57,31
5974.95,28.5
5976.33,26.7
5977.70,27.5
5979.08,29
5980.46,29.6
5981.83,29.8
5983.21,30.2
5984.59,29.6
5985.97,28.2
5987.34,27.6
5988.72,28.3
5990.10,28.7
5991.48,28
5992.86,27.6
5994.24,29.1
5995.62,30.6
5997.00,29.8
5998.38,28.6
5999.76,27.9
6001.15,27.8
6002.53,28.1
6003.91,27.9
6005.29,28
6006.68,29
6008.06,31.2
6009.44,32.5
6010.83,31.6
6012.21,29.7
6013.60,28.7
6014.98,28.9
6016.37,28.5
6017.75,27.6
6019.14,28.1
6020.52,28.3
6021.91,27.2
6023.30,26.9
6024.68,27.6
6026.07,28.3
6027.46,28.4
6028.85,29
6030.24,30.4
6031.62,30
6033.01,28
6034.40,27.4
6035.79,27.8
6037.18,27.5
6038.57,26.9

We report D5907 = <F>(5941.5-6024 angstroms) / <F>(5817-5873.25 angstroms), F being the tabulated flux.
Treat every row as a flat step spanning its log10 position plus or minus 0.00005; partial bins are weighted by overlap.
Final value 0.96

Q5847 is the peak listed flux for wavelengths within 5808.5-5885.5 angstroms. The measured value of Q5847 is 34.2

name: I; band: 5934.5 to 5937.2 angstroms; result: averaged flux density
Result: 28.4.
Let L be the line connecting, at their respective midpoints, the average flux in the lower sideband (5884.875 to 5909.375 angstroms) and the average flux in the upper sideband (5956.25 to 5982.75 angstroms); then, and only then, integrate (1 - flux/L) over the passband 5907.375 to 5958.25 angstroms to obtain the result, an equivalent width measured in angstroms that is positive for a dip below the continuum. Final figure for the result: -1.0 angstroms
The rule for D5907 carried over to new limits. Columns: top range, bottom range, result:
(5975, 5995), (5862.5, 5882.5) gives 0.94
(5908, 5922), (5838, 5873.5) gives 1.01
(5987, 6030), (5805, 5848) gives 0.94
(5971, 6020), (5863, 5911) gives 0.98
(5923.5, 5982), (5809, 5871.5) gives 0.98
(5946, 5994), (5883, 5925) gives 0.99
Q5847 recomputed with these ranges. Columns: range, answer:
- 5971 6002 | 31.5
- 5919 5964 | 32.3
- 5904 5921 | 32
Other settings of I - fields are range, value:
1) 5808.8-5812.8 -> 28.4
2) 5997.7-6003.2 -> 28.1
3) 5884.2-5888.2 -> 30.9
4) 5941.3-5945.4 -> 30.5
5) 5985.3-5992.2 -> 28.2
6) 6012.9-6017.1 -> 28.7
